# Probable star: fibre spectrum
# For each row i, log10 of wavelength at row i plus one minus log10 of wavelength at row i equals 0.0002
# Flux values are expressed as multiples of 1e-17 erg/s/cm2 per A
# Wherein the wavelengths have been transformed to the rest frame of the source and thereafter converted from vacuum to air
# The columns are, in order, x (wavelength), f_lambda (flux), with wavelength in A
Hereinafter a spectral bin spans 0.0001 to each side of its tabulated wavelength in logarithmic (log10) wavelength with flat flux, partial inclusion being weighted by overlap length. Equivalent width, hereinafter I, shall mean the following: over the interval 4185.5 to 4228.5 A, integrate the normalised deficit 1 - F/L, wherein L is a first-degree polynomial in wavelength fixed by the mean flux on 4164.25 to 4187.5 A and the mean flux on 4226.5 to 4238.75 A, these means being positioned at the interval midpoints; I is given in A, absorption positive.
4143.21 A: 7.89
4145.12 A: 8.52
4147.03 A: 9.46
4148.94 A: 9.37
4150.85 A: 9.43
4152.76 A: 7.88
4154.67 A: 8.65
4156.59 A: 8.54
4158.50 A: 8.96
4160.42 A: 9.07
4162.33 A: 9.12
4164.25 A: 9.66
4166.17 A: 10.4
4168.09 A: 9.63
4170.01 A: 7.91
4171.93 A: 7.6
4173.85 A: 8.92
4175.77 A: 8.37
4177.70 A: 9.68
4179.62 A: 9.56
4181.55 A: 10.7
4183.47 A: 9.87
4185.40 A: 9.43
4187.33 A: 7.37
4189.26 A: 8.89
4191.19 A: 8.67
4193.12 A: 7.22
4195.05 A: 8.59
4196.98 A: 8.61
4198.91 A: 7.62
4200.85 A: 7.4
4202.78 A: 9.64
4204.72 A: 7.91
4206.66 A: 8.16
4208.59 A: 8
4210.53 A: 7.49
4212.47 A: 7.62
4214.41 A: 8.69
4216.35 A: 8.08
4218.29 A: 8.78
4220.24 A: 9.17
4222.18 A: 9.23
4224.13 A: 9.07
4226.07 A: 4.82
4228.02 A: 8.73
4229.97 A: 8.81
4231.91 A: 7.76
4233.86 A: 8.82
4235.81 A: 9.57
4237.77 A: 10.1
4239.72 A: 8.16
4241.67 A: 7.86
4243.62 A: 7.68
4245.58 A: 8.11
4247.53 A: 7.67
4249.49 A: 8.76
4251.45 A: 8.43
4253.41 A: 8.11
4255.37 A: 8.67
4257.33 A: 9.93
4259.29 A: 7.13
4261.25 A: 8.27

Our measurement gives 3.7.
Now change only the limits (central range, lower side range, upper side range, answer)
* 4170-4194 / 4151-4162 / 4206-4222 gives -0.8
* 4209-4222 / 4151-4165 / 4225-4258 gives 0.2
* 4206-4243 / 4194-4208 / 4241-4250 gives -1.1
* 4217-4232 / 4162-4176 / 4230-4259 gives 0.6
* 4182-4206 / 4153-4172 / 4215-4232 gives 0.4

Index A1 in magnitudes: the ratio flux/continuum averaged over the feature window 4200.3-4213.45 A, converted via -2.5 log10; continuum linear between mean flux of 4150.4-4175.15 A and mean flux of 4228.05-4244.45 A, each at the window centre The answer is 0.09 mag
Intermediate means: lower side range 8.89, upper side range 8.61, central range 8.05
